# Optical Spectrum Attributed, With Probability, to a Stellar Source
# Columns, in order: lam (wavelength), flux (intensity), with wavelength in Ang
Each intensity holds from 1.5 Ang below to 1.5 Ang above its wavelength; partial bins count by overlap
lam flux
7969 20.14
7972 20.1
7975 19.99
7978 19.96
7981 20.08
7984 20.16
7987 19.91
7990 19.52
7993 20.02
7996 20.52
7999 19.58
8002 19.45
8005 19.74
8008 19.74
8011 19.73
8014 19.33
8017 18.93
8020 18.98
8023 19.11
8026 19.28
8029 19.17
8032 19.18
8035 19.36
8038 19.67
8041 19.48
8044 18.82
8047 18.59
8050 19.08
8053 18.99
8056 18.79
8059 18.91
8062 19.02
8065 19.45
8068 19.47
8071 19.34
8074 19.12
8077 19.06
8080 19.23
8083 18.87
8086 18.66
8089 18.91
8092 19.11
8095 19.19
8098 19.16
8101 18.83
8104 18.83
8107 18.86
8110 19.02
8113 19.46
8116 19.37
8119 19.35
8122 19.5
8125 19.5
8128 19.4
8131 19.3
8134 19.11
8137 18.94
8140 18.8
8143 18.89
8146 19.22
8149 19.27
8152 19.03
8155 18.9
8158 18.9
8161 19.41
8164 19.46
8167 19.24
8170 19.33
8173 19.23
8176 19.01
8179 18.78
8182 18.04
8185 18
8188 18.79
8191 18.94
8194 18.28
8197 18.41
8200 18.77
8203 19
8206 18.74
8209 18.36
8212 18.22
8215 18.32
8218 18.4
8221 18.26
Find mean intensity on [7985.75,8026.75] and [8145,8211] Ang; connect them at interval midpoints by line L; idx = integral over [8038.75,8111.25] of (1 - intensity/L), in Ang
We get 0.91 Ang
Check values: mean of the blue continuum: 19.6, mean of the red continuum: 18.9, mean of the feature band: 19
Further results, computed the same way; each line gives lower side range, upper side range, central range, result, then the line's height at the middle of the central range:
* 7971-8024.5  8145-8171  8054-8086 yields 0.6 Ang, 19.5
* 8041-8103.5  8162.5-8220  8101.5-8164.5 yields -1.0 Ang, 18.9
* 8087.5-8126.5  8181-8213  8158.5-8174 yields -0.5 Ang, 18.7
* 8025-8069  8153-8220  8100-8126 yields -0.3 Ang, 19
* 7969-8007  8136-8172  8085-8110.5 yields 0.6 Ang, 19.4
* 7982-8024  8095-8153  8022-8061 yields 0.7 Ang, 19.5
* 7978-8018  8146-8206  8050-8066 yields 0.4 Ang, 19.5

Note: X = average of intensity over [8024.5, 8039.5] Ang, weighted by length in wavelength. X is 19.3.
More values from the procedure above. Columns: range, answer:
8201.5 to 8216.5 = 18.5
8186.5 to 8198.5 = 18.6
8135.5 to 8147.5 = 19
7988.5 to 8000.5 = 19.9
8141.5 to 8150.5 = 19.1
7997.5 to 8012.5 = 19.6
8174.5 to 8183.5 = 18.6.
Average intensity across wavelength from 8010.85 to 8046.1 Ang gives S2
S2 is 19.2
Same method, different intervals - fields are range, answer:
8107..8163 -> 19.2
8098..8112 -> 18.9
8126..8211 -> 18.9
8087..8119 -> 19.1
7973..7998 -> 20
